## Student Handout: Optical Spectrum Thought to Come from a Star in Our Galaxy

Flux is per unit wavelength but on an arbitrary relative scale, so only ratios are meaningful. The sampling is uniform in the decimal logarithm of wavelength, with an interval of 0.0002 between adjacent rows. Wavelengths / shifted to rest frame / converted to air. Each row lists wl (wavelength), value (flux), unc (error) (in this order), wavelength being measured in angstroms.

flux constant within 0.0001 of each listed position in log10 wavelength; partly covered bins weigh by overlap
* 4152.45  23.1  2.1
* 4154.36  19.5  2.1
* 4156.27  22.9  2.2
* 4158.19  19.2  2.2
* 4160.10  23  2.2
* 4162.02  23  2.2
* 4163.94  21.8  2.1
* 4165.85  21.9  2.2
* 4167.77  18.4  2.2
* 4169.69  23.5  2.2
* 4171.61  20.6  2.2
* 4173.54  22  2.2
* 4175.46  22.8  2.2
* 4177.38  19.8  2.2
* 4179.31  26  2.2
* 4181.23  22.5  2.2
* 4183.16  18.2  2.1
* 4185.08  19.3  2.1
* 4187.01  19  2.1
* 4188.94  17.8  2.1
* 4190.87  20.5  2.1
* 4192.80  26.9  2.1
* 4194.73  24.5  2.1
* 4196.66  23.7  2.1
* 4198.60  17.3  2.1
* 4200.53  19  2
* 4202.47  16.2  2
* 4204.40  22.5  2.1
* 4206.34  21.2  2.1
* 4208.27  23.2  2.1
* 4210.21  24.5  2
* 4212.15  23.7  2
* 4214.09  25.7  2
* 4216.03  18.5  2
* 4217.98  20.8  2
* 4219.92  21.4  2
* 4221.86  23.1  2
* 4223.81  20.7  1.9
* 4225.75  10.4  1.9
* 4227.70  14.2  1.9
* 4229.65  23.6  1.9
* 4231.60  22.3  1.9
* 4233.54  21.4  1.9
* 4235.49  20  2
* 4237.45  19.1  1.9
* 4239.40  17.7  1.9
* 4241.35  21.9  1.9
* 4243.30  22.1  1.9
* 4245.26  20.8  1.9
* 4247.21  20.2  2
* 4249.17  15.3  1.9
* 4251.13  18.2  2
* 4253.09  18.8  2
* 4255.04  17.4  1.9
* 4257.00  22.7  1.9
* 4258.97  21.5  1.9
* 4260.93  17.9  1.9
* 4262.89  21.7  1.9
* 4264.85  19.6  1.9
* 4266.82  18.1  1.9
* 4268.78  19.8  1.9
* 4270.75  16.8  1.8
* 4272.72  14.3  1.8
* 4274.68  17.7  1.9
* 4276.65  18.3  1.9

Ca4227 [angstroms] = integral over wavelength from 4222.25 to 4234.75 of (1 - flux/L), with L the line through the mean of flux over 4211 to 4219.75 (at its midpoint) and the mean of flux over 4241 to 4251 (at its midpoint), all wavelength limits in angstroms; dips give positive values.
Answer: 1.2 angstroms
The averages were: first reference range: 22.1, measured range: 19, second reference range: 19.8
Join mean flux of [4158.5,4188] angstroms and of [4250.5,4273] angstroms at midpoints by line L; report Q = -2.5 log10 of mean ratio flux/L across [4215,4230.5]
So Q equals 0.06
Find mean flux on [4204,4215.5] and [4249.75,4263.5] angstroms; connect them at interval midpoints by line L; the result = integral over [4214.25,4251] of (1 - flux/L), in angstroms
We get 3.0 angstroms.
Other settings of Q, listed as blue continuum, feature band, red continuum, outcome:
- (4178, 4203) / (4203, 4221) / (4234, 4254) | -0.099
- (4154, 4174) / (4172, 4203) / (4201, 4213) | 0.031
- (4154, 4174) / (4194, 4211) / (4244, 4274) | -0.044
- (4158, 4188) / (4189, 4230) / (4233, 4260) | -0.018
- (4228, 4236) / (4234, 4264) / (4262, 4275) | 0.009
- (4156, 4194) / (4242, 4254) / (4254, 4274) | 0.007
